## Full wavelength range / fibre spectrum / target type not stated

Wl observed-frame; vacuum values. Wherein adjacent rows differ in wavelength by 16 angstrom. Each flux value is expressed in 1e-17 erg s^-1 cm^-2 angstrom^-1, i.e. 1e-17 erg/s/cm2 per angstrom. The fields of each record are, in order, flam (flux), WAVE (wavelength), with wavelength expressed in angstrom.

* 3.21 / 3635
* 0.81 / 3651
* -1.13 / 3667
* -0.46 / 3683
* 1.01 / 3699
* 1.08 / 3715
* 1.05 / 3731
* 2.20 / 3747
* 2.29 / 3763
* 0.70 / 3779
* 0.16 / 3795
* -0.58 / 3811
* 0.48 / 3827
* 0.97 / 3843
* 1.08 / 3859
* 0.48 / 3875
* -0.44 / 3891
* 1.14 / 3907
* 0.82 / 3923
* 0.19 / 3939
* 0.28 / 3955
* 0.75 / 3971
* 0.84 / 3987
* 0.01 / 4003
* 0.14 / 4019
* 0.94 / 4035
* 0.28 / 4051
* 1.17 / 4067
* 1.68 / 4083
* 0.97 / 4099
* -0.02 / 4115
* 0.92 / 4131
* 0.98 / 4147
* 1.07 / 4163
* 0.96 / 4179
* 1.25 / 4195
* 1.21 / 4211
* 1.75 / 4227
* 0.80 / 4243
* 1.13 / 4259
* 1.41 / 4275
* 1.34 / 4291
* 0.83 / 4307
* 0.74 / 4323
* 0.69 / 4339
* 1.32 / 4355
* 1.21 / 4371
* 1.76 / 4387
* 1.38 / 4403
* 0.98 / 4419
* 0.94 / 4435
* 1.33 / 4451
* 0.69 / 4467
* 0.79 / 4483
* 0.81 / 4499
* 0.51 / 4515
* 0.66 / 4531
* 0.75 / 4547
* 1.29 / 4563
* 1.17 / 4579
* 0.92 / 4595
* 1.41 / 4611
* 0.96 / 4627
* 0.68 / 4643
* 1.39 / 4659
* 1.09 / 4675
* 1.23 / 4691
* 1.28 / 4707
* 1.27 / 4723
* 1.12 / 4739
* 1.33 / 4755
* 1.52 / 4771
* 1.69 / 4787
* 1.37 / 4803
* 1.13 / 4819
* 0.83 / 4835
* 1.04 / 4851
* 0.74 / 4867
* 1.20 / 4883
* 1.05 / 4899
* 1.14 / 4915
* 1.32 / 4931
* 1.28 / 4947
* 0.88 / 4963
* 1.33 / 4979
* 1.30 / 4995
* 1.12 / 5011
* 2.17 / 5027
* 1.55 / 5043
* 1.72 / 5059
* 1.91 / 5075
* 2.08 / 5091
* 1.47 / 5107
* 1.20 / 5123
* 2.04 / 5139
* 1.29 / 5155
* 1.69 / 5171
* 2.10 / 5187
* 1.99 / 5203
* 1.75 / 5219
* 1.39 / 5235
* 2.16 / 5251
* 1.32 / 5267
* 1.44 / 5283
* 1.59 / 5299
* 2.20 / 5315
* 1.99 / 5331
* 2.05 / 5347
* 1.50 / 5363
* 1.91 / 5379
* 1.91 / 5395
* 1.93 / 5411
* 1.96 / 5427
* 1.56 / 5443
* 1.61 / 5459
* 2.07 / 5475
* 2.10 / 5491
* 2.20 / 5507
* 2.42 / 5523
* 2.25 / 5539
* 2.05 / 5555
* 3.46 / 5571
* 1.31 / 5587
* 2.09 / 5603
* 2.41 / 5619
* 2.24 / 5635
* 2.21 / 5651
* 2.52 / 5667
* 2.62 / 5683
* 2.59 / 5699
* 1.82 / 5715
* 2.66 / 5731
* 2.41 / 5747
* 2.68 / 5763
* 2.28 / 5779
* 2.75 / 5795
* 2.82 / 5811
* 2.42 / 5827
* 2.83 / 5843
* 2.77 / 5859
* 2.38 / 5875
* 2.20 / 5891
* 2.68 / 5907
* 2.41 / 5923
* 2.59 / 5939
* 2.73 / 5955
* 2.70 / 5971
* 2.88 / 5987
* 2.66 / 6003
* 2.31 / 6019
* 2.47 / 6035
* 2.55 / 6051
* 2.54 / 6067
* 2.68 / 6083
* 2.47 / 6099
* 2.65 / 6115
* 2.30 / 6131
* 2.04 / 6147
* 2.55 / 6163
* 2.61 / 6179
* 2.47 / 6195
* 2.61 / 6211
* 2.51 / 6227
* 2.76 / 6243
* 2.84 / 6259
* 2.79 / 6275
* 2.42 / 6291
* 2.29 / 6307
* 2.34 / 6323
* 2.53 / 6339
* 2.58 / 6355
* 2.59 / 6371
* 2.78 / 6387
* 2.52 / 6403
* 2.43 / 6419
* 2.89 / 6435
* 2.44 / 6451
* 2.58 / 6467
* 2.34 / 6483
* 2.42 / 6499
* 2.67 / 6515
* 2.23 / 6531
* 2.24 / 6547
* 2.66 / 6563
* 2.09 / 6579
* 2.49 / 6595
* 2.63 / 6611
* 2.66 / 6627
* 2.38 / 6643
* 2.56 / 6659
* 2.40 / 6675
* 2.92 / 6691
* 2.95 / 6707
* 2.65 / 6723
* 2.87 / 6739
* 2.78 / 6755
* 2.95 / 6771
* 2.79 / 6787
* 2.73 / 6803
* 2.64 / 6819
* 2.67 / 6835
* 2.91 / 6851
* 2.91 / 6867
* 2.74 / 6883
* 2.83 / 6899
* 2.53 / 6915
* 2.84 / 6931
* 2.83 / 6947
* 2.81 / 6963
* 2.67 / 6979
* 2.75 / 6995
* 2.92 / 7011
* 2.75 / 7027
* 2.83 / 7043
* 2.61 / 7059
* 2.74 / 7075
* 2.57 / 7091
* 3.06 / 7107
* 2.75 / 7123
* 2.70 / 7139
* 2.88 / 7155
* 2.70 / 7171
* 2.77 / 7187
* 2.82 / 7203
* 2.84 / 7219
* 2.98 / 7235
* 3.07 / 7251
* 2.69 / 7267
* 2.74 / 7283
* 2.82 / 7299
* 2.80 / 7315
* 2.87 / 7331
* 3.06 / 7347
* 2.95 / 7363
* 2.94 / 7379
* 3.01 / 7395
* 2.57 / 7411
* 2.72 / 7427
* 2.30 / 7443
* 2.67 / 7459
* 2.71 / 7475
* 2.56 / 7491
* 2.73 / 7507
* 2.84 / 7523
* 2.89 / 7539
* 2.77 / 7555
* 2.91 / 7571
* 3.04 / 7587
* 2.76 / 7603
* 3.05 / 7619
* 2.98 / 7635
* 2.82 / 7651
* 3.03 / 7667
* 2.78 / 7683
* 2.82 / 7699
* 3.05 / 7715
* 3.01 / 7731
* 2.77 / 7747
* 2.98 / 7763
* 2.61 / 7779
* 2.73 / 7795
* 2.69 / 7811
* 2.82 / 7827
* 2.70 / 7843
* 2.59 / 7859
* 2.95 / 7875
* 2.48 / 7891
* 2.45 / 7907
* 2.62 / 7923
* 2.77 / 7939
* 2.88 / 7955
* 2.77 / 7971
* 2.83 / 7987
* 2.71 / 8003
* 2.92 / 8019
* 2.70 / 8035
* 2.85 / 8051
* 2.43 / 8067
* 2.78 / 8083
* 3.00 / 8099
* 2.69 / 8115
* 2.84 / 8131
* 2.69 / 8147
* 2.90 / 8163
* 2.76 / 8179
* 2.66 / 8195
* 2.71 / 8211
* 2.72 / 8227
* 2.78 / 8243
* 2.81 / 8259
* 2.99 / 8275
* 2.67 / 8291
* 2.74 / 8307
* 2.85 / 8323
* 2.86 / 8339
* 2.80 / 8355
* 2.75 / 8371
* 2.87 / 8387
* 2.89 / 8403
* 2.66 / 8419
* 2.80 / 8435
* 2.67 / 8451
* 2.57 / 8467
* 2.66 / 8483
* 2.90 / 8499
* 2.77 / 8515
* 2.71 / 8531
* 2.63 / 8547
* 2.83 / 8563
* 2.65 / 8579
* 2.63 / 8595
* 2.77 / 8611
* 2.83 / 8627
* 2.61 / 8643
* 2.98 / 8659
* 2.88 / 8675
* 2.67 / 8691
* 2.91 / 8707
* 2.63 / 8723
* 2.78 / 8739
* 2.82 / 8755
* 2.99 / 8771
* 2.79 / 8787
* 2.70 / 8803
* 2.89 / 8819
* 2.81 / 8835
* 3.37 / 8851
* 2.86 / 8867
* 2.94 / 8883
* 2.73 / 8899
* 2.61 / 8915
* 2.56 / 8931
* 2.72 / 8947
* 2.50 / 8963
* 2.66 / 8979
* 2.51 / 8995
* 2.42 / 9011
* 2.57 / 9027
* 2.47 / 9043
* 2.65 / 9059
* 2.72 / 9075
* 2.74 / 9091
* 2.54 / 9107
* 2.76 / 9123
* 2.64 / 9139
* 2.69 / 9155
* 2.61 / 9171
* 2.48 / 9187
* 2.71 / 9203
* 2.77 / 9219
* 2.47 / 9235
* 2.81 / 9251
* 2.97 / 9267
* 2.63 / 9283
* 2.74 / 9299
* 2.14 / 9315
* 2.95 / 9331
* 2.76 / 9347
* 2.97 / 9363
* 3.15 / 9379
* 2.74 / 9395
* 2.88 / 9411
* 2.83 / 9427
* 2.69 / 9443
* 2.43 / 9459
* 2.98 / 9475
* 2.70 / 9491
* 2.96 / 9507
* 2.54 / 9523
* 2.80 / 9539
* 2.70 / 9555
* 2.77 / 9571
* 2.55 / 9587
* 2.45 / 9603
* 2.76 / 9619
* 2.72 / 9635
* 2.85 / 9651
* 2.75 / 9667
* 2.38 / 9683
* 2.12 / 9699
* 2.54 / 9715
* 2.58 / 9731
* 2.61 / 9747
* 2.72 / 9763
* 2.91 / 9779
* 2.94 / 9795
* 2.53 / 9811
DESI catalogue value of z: 0.26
